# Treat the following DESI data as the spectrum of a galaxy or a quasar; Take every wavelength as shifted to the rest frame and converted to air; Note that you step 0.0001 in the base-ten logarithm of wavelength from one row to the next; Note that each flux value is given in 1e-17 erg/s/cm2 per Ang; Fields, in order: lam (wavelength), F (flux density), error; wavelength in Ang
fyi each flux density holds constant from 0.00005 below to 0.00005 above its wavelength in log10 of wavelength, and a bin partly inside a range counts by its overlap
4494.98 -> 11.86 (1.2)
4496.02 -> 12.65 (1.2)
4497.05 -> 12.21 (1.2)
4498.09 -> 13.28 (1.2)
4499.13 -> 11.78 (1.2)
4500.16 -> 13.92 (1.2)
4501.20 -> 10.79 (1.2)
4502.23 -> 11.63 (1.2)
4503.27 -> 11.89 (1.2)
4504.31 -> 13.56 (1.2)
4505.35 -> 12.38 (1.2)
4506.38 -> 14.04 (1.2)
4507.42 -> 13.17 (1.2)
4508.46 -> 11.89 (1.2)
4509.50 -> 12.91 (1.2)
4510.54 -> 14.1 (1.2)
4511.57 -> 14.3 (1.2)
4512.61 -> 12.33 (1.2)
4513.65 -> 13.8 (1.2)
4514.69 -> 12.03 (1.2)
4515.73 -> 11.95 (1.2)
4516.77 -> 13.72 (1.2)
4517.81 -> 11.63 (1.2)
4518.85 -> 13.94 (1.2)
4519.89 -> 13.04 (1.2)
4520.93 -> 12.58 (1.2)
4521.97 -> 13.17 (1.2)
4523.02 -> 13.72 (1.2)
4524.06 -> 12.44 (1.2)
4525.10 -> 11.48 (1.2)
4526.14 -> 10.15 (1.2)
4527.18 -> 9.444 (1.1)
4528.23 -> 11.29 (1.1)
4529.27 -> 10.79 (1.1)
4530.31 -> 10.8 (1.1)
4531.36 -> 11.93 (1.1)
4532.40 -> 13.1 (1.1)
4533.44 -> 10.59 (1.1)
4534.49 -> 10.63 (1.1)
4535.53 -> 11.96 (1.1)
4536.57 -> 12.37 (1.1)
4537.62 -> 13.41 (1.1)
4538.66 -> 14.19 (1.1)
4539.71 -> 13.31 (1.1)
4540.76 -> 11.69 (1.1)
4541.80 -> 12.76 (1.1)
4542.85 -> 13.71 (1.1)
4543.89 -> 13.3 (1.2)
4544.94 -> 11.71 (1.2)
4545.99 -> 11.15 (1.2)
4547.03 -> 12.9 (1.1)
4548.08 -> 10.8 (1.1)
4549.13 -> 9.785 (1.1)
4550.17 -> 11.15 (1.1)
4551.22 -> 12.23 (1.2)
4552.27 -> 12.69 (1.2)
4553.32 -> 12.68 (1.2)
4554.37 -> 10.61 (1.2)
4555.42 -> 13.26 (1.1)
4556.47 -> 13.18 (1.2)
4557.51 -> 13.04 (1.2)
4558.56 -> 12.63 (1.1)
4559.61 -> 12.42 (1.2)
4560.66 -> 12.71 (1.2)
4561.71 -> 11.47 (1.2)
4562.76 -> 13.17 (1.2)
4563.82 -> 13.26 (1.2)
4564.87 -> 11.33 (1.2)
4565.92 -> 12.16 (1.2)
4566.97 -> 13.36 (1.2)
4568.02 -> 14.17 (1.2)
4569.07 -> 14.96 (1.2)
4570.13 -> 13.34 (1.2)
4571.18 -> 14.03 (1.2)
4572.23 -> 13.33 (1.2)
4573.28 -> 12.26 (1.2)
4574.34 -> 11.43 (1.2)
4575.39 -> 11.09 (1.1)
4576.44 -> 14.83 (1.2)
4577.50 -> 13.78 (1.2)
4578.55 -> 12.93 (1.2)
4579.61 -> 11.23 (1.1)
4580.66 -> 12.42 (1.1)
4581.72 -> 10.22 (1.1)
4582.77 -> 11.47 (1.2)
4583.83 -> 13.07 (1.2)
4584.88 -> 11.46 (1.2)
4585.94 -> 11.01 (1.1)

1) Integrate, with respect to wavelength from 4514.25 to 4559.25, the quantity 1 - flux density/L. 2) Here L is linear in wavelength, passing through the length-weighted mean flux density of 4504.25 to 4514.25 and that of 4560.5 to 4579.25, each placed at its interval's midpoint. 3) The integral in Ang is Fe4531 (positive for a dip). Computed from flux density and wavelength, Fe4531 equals 3.2 Ang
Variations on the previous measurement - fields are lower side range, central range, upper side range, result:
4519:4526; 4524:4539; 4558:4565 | 1.2 Ang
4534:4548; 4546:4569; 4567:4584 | 0.5 Ang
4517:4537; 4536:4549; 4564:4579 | -0.2 Ang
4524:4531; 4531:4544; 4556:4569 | -1.3 Ang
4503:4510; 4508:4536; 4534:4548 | 1.1 Ang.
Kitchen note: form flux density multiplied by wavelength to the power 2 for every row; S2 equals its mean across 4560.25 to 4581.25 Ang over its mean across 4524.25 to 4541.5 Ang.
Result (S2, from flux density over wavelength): 1.11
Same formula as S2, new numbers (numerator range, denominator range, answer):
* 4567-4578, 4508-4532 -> 1.11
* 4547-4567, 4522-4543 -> 1.03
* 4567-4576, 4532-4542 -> 1.07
